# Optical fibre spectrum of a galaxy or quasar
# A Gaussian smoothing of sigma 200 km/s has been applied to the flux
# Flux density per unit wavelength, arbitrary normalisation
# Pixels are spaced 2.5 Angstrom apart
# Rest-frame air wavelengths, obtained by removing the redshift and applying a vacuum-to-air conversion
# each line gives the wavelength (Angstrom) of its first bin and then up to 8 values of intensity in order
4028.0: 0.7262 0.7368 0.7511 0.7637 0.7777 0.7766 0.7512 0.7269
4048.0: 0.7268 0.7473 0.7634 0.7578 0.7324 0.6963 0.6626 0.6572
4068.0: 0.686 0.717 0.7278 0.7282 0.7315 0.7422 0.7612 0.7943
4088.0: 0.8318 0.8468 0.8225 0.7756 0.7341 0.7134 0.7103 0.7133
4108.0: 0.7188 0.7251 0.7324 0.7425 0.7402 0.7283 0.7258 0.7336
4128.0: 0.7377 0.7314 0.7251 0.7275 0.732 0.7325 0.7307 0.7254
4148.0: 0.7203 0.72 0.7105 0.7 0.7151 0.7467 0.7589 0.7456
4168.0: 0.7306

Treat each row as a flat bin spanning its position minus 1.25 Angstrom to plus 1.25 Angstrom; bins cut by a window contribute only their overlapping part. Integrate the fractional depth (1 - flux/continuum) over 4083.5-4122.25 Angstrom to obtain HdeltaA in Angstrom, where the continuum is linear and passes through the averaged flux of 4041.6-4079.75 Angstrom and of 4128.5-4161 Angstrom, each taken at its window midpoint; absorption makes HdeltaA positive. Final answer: -1.7 Angstrom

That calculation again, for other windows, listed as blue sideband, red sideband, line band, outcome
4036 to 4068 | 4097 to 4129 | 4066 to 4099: -1.4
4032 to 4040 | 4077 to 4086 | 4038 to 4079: 1.9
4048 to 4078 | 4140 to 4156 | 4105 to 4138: -0.5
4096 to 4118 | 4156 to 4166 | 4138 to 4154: 0.2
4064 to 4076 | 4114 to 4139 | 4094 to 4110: -0.2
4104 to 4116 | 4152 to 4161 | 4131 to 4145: -0.2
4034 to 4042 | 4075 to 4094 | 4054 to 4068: 1.4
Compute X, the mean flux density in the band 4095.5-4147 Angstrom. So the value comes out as 0.729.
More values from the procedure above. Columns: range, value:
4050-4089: 0.733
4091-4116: 0.742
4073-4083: 0.737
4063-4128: 0.74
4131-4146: 0.729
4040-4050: 0.743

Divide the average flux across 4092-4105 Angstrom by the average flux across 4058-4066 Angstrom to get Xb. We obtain 1.1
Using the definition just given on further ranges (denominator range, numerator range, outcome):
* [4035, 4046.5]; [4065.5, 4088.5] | 0.97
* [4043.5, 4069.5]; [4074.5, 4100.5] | 1.08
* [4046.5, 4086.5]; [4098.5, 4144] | 1.00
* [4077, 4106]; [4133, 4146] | 0.95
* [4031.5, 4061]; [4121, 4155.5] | 0.97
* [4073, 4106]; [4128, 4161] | 0.95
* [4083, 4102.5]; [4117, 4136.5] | 0.93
